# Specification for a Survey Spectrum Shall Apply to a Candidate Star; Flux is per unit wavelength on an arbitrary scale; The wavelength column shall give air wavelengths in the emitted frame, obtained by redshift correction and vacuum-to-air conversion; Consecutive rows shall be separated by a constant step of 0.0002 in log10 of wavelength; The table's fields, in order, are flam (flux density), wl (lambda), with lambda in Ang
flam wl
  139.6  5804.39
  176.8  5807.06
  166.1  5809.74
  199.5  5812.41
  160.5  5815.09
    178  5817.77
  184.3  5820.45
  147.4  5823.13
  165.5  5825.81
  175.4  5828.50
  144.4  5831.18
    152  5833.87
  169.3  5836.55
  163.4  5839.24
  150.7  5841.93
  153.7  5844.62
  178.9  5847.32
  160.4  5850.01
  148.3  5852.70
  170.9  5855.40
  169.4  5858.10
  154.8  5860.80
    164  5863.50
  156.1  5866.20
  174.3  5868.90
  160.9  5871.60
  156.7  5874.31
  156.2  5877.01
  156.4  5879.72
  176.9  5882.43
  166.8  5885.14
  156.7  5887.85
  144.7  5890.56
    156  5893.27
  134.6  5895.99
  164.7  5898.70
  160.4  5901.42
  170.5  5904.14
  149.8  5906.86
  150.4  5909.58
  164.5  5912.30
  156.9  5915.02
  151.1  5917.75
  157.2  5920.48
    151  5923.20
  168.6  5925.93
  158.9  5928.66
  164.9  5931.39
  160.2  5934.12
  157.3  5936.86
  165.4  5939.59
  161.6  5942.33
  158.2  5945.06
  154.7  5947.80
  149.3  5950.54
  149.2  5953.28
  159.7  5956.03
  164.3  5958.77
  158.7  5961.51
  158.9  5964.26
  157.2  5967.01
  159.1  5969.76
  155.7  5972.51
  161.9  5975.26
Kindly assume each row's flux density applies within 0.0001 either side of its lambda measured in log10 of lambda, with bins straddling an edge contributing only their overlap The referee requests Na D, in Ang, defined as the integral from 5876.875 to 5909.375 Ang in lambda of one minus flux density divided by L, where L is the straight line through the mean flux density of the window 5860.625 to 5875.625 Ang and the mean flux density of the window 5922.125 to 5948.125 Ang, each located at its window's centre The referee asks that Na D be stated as 0.7 Ang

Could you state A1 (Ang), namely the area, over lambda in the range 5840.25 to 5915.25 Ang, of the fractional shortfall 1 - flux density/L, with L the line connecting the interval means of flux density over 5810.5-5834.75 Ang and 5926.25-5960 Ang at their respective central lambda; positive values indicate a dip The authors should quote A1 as 1.9 Ang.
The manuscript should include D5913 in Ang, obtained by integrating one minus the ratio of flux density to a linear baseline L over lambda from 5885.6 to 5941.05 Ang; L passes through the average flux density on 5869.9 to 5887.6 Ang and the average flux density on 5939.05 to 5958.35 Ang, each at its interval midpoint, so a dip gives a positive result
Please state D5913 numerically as 0.75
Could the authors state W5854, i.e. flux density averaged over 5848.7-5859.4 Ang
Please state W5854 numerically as 162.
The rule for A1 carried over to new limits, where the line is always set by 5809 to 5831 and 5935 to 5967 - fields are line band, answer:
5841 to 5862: 0.82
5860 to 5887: 0.52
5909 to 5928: 0.43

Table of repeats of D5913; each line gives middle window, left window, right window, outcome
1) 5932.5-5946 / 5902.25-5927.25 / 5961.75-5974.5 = -0.2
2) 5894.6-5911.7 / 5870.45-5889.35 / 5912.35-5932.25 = 0.5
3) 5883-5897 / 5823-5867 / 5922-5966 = 0.5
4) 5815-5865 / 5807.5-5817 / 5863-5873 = 2.1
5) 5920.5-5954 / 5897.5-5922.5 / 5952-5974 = -0.1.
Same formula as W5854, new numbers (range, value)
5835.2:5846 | 159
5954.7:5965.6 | 160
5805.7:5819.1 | 176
